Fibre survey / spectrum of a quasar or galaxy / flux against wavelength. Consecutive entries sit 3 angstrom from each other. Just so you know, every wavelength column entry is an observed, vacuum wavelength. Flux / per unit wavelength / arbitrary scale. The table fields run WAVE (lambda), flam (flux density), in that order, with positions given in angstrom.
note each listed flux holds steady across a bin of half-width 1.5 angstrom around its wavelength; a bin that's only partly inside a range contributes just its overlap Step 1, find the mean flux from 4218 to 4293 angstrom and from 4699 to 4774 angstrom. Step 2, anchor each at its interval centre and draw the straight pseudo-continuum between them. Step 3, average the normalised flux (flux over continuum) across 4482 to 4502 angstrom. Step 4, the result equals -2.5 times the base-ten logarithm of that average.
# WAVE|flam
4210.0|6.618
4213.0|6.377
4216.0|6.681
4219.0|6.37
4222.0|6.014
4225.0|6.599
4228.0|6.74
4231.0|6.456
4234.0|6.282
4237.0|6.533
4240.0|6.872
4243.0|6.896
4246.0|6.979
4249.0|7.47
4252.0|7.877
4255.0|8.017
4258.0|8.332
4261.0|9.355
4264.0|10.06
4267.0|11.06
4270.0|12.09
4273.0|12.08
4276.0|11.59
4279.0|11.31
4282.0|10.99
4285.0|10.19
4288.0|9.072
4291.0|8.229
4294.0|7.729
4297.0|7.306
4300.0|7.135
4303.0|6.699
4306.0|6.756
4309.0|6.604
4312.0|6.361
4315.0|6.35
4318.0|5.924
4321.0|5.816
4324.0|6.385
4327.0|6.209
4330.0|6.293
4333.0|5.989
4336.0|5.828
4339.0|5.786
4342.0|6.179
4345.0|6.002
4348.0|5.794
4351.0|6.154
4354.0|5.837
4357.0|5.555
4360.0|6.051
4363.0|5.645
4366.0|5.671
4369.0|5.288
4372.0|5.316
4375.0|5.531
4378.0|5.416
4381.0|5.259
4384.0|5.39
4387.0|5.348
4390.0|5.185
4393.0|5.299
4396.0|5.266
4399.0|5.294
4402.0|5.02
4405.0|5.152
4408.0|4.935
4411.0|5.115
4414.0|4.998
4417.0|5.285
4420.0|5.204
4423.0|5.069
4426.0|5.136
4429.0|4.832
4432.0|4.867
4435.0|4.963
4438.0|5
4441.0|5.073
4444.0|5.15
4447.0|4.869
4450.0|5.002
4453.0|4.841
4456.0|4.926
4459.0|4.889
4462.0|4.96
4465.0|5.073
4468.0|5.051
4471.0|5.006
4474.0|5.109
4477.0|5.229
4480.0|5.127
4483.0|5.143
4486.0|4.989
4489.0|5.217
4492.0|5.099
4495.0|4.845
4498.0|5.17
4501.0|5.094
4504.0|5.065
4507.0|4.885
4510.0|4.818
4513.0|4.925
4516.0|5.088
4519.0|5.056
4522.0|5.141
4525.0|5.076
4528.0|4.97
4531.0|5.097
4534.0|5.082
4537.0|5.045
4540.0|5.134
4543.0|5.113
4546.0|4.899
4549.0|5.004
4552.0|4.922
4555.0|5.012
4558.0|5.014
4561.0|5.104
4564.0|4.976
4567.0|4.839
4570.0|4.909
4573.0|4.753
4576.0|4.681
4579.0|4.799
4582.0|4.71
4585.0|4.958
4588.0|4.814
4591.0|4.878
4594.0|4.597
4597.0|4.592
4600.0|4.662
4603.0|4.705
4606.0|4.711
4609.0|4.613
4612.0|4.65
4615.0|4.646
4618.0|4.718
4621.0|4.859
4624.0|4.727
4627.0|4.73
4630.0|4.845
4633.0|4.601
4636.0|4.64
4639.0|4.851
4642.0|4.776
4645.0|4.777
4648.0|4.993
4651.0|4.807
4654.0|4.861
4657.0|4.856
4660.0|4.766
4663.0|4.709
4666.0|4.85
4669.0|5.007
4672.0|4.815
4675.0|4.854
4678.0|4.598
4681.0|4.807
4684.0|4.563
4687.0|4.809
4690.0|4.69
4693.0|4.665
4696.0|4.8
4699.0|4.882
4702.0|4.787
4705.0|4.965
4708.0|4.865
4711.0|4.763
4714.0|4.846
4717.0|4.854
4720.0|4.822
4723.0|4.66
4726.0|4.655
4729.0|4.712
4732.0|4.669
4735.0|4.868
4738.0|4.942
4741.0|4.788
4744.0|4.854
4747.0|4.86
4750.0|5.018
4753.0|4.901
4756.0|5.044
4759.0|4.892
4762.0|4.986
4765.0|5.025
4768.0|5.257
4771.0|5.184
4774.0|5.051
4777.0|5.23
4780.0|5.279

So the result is 0.309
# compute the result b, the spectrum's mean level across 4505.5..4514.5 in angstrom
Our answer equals 4.88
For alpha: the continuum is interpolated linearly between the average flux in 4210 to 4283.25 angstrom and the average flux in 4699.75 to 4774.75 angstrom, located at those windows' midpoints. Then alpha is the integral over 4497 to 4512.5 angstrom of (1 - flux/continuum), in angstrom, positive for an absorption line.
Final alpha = 3.6 angstrom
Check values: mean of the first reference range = 8.25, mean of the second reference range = 4.89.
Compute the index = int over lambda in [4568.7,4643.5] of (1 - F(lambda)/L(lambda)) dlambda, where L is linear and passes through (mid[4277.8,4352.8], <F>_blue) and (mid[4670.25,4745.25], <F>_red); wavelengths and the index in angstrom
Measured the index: 8.8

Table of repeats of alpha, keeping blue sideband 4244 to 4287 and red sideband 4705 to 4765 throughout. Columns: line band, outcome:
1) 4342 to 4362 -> 6.7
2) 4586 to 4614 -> 7.0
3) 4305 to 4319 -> 4.3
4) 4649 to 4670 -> 3.0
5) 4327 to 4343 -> 5.3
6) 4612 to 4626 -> 3.1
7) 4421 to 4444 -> 8.6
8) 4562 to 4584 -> 5.8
